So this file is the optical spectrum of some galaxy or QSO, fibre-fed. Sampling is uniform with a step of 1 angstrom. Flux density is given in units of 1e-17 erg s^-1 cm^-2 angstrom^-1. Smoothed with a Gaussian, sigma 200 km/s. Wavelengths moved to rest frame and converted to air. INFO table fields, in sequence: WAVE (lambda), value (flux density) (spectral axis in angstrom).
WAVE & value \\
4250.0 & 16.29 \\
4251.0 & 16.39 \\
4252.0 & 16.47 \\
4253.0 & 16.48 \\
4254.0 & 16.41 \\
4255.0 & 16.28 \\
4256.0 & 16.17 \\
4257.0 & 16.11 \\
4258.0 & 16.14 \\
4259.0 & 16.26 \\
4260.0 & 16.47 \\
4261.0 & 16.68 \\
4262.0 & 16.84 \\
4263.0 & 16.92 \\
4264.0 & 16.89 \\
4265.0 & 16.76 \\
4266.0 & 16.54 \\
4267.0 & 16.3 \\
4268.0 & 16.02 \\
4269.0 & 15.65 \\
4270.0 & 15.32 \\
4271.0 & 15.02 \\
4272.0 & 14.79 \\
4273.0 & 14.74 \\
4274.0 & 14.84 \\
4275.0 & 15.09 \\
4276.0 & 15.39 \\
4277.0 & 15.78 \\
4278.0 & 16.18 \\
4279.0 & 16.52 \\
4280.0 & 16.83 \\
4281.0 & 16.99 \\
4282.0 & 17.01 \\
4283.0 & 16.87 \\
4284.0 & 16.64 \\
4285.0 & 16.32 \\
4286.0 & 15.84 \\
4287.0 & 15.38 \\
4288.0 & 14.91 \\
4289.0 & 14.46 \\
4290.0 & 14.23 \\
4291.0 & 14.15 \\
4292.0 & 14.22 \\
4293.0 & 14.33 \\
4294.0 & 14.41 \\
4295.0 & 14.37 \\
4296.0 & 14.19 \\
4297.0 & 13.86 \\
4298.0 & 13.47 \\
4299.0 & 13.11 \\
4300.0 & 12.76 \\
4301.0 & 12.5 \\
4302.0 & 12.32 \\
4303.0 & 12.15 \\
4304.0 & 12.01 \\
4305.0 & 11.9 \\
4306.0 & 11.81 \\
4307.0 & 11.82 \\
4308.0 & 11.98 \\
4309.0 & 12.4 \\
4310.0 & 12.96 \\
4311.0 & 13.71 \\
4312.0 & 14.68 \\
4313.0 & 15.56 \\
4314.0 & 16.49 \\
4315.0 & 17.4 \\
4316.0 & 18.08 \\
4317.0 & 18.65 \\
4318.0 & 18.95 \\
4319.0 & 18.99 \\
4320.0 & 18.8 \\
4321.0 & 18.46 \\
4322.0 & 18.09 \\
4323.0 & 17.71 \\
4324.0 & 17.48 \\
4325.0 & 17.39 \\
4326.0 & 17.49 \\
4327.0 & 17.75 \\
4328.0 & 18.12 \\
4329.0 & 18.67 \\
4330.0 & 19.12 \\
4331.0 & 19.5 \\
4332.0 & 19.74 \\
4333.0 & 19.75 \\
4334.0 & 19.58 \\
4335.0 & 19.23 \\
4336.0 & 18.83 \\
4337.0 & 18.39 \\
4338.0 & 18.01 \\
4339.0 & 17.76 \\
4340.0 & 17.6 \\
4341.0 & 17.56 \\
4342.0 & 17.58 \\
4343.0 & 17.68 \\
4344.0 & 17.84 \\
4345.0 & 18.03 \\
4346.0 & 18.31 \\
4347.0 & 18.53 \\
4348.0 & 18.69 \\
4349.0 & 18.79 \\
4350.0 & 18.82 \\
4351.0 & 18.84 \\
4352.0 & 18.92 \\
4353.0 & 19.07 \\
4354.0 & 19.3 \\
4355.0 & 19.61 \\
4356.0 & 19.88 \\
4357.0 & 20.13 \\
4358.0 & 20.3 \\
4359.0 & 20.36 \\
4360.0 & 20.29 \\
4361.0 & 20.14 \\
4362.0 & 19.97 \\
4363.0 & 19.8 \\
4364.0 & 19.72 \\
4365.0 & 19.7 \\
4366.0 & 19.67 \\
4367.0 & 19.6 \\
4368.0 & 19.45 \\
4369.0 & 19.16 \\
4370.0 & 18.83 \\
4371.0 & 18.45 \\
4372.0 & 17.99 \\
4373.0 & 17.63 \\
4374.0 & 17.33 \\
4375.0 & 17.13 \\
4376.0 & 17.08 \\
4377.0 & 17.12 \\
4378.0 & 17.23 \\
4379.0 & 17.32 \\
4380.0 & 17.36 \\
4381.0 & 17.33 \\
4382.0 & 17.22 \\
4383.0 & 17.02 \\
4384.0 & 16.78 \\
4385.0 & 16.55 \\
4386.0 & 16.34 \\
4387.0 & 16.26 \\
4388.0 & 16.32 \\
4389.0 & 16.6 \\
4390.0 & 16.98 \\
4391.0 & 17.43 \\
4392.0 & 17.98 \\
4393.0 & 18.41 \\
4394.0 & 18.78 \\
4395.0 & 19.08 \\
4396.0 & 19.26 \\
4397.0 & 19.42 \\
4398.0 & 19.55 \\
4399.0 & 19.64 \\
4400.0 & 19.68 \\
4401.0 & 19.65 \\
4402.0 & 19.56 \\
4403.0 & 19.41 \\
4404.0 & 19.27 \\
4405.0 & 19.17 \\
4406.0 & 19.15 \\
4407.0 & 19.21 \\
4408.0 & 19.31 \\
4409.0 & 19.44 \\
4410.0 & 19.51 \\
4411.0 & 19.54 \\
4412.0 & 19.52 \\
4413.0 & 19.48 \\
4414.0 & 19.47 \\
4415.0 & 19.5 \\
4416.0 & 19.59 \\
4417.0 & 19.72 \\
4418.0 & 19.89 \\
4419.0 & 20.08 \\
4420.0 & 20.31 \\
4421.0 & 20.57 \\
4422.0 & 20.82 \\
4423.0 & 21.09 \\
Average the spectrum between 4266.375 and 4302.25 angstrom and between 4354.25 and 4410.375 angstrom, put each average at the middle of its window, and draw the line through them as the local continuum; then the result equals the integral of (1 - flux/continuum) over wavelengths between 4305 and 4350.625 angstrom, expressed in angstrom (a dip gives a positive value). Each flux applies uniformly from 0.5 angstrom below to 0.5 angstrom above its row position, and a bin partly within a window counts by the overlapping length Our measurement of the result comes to -1.9 angstrom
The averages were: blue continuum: 15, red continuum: 18.6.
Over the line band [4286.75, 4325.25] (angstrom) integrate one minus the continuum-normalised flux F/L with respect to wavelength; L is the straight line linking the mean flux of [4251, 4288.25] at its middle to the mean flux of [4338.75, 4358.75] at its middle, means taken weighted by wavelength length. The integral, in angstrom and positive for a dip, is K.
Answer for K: 5.5 angstrom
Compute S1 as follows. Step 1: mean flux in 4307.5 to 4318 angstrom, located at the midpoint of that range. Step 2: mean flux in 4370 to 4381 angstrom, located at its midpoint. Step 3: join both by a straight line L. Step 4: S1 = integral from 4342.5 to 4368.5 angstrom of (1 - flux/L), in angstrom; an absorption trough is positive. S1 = -3.8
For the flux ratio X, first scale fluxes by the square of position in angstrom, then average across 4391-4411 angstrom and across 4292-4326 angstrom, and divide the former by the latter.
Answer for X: 1.34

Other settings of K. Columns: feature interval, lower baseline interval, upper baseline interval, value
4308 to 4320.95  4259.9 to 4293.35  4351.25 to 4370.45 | 0.9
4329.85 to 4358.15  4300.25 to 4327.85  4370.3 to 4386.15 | -4.3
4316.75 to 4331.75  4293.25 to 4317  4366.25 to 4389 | -3.7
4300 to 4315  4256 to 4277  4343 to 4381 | 3.5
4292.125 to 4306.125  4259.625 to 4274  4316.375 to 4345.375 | 3.3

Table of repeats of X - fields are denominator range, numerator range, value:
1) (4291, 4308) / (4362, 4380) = 1.46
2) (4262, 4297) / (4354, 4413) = 1.26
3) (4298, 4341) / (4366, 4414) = 1.16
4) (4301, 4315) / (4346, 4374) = 1.50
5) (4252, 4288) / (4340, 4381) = 1.21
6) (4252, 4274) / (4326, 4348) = 1.18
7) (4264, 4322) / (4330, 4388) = 1.26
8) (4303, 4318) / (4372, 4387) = 1.23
